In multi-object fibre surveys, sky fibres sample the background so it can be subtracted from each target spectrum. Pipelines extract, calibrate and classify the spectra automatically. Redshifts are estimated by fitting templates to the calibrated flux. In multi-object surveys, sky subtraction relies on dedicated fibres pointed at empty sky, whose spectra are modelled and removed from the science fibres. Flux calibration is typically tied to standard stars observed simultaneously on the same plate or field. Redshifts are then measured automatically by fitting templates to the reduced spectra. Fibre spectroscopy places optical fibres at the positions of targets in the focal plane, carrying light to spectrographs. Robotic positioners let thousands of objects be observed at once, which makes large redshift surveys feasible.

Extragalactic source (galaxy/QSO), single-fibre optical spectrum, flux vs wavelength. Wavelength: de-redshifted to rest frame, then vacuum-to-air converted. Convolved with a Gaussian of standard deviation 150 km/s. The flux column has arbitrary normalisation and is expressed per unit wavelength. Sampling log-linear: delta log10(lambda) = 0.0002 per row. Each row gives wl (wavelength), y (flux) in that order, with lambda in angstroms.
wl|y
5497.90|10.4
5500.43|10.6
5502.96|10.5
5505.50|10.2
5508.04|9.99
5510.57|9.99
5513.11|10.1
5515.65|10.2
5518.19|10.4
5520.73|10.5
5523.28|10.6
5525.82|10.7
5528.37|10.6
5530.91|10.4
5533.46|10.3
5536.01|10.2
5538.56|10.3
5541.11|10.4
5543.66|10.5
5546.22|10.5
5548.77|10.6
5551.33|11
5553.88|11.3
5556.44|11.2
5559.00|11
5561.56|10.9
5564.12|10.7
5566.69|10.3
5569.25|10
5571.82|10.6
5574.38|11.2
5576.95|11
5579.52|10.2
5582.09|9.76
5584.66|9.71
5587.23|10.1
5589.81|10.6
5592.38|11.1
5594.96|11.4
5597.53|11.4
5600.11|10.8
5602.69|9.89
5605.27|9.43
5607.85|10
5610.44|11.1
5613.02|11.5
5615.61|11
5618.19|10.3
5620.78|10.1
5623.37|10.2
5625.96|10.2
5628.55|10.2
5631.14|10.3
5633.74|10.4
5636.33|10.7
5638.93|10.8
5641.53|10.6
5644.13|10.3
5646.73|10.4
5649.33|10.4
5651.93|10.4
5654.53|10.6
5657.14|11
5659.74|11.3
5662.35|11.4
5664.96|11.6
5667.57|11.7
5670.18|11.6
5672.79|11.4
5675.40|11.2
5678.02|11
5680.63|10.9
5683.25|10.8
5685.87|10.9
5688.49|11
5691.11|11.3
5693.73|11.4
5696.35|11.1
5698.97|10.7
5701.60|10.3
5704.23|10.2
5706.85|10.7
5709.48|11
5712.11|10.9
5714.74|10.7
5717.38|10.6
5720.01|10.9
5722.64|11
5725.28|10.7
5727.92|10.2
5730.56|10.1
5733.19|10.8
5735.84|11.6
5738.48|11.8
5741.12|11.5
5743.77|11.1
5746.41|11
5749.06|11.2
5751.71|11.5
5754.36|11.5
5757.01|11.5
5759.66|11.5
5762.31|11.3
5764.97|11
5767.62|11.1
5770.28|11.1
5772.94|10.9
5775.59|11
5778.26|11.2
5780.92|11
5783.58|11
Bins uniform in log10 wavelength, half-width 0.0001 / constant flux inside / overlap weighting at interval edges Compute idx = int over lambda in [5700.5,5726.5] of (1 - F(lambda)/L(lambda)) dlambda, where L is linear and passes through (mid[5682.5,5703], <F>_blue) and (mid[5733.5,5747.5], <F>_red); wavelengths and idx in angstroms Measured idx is 1.0 angstroms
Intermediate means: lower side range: 10.9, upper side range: 11.4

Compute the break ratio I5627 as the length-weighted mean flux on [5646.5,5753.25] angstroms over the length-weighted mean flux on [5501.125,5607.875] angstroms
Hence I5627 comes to 1.05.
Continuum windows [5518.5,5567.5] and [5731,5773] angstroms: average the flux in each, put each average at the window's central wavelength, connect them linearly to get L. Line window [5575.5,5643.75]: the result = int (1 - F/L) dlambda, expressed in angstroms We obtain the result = 2.1 angstroms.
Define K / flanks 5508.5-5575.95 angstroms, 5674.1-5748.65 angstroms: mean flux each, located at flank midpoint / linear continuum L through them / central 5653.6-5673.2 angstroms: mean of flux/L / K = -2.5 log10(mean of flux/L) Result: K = -0.05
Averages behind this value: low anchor 10.6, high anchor 10.9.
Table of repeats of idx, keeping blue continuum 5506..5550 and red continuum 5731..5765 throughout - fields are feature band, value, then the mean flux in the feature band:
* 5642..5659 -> 0.5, 10.6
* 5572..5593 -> 0.3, 10.4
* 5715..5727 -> 0.5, 10.8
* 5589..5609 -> 0.2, 10.6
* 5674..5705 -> 0.4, 10.9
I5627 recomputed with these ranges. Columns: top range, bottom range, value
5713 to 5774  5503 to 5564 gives 1.05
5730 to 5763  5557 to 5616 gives 1.07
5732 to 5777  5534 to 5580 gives 1.06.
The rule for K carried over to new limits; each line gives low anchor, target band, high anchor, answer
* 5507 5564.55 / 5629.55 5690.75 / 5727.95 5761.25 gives 0.00 mag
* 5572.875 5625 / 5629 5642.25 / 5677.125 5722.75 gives 0.01 mag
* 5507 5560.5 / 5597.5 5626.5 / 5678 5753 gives 0.02 mag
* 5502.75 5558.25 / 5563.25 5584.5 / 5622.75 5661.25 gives 0.01 mag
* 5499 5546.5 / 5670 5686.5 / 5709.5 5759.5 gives -0.02 mag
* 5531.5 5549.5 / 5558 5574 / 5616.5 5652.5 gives -0.02 mag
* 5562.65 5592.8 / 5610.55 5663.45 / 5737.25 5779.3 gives 0.01 mag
